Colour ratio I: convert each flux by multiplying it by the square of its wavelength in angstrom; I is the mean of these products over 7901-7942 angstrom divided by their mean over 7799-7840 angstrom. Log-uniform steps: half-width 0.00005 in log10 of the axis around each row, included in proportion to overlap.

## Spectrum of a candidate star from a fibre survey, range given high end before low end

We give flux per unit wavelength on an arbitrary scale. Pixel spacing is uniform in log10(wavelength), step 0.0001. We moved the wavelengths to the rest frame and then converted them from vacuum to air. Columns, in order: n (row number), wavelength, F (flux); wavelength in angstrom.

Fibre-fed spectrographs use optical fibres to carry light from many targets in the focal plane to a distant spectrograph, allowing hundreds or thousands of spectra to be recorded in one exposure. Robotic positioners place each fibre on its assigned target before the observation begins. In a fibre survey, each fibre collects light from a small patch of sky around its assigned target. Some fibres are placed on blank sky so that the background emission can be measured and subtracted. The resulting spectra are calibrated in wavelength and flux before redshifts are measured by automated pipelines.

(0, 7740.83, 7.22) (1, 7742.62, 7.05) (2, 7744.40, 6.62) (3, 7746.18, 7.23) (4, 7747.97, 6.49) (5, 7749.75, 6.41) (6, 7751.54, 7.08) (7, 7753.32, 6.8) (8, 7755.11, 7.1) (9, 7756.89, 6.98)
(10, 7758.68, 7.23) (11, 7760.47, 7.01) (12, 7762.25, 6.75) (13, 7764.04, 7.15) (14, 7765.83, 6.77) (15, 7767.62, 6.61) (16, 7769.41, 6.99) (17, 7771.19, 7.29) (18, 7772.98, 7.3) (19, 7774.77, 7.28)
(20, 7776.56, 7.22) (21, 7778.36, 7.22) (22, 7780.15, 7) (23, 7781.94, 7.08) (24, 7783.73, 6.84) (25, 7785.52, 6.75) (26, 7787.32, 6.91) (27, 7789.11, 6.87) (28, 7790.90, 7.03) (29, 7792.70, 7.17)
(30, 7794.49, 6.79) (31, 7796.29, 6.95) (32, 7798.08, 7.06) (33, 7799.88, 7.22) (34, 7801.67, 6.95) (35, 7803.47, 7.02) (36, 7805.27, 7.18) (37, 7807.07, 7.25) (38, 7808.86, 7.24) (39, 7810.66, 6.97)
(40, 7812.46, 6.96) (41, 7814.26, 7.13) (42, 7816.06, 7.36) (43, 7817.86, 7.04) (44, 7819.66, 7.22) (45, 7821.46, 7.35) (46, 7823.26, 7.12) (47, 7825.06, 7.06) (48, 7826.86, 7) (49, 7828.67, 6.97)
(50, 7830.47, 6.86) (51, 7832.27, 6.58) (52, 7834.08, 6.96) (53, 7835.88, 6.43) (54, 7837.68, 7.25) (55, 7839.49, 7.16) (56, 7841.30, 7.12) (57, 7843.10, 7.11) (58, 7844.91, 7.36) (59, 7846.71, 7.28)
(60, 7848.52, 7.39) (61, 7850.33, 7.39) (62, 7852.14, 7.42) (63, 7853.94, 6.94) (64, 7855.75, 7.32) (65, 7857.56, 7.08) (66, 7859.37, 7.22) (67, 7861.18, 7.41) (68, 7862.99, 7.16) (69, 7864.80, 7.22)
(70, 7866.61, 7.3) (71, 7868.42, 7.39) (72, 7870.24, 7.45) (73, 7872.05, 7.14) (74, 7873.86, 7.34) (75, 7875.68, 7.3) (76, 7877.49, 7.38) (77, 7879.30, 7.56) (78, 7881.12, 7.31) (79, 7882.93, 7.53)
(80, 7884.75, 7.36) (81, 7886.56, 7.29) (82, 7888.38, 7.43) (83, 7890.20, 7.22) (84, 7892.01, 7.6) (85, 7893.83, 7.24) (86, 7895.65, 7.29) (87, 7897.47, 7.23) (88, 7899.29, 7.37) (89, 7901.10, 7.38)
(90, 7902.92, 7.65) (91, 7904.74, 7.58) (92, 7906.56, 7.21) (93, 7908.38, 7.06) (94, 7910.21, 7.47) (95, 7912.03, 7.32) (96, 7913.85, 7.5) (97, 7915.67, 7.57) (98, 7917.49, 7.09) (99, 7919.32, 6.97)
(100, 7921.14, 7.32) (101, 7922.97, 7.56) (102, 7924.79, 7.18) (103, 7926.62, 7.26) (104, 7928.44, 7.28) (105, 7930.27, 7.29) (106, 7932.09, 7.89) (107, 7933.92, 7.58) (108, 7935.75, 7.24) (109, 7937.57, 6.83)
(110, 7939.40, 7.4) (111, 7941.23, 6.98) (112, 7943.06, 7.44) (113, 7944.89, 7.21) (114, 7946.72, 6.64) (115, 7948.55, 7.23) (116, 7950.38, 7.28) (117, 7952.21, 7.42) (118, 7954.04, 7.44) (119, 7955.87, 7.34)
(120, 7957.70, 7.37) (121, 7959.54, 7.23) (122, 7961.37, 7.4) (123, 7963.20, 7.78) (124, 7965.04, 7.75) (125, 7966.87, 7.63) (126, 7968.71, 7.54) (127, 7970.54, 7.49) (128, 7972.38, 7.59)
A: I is 1.1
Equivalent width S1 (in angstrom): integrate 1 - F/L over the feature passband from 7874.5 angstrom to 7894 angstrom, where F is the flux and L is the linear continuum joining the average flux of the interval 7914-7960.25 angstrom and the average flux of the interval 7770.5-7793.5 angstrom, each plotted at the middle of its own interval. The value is -0.48 angstrom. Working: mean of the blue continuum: 7.07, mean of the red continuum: 7.28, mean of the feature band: 7.39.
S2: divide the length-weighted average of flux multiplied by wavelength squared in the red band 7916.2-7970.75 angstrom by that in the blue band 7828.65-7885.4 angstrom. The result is 1.0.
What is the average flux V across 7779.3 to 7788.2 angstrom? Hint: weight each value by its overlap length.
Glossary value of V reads 6.91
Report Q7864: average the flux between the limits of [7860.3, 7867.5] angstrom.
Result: 7.27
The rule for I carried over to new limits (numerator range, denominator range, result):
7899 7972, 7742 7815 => 1.09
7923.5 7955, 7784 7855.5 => 1.06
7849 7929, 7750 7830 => 1.07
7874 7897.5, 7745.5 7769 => 1.11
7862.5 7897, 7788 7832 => 1.06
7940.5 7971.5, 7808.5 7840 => 1.08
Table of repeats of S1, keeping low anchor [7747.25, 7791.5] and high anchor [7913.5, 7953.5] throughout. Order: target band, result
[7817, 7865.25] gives -0.1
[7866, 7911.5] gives -1.1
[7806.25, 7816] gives -0.1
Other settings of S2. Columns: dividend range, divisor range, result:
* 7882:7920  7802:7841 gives 1.06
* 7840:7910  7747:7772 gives 1.09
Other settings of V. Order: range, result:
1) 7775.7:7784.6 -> 7.07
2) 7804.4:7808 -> 7.23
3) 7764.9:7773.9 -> 7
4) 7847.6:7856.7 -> 7.29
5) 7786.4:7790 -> 6.88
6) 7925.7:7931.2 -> 7.28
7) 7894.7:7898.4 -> 7.25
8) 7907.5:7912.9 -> 7.27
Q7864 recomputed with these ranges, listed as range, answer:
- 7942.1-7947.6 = 7.1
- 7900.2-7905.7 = 7.53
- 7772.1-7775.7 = 7.29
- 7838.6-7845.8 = 7.18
